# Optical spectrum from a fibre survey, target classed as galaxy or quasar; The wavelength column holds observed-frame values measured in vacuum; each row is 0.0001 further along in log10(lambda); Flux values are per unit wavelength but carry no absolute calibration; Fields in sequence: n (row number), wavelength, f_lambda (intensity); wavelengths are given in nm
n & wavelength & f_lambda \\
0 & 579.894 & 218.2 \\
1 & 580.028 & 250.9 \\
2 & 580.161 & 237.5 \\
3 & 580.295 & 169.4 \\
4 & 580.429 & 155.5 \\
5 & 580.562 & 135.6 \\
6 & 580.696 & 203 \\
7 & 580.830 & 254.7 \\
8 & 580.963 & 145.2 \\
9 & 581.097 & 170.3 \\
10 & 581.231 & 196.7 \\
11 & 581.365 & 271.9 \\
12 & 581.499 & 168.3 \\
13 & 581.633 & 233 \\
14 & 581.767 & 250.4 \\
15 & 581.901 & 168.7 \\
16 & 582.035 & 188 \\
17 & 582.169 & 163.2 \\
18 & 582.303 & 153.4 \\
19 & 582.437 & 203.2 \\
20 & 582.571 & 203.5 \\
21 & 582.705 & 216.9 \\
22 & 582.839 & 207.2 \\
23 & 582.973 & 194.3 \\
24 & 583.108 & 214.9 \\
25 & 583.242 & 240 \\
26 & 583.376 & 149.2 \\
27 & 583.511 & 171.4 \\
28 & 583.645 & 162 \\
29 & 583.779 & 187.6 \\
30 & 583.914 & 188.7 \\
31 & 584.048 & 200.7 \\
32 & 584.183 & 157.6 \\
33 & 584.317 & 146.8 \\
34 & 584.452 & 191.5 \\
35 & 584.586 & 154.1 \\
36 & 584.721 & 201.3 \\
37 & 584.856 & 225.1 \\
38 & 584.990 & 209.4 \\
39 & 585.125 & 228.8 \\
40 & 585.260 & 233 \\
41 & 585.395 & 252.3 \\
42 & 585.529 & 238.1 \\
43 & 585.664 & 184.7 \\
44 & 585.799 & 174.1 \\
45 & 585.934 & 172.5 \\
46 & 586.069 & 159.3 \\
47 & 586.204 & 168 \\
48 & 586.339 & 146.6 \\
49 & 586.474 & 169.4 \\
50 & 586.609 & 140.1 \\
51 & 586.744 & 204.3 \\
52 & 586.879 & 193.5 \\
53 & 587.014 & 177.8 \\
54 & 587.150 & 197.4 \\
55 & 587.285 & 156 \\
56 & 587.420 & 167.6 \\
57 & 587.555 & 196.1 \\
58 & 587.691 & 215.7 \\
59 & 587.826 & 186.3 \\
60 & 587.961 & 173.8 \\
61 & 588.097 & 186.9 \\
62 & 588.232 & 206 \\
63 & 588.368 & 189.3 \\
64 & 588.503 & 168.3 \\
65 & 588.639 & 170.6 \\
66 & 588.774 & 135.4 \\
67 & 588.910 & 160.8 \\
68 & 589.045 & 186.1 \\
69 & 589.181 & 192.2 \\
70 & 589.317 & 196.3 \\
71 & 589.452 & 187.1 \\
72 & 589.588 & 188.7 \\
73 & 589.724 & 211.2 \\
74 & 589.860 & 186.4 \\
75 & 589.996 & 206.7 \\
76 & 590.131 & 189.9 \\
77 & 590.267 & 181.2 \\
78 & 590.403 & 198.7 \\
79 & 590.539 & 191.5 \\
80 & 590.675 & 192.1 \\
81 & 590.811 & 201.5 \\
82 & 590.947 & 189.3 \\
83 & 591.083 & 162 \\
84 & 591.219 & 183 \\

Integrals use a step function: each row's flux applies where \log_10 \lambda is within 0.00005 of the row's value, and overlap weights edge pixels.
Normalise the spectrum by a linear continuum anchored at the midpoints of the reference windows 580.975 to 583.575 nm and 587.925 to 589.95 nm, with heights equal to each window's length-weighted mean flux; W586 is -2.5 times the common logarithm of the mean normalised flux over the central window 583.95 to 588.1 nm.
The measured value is 0.01 mag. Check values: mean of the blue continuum 197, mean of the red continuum 183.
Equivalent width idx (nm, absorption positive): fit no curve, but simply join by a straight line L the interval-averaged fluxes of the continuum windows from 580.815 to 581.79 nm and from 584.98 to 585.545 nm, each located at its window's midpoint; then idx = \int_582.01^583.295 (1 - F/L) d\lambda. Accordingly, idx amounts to 0.108 nm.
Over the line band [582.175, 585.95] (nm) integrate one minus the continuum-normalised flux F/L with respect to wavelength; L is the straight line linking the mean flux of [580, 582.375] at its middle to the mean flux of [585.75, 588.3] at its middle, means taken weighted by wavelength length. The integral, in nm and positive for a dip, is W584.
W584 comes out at -0.17 nm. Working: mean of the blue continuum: 194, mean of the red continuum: 179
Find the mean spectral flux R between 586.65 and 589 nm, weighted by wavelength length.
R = 181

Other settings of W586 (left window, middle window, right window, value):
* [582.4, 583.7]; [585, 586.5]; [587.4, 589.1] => -0.03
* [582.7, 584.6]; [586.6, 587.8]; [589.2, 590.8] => 0.03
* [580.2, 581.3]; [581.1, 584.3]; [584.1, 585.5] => -0.02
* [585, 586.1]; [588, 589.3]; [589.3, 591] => 0.12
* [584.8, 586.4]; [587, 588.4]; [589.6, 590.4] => 0.06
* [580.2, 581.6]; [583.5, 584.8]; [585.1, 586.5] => 0.09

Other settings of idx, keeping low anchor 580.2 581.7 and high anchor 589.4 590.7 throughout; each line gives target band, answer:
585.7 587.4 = 0.187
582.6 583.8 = -0.012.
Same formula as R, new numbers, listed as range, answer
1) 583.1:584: 186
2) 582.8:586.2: 193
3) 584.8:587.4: 190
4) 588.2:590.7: 186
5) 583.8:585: 185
